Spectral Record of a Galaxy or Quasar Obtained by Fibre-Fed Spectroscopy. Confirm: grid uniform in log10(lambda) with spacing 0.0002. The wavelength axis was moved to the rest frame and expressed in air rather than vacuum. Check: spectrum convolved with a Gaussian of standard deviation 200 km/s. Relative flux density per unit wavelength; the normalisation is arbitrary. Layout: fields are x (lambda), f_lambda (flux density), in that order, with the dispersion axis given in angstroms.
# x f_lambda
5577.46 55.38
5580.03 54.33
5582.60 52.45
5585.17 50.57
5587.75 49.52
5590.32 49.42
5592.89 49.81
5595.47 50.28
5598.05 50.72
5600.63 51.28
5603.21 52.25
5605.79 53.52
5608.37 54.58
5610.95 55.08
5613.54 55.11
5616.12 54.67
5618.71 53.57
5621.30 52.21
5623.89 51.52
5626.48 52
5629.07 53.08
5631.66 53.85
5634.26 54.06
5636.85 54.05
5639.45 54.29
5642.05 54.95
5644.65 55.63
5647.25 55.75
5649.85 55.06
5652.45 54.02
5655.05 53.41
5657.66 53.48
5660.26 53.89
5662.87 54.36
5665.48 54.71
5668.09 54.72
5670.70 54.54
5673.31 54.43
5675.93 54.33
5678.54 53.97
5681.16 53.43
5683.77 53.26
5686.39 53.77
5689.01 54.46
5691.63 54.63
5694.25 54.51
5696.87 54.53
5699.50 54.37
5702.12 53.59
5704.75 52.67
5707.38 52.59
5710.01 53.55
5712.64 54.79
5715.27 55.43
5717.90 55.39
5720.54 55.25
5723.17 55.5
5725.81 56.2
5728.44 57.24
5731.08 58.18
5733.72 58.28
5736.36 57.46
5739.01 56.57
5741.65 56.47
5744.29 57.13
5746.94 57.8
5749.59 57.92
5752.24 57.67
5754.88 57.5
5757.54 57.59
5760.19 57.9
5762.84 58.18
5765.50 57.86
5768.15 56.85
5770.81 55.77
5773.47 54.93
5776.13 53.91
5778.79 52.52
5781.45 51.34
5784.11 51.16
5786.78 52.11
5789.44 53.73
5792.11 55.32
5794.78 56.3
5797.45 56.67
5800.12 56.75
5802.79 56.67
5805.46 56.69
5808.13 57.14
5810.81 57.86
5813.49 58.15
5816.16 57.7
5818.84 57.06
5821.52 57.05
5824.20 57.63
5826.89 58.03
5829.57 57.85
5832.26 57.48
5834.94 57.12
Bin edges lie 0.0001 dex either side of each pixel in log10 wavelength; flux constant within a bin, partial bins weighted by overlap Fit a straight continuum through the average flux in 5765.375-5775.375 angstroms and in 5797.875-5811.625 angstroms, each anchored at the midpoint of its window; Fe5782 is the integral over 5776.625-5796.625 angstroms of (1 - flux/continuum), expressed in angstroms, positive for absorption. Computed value 1.1 angstroms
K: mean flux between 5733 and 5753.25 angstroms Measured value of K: 57.4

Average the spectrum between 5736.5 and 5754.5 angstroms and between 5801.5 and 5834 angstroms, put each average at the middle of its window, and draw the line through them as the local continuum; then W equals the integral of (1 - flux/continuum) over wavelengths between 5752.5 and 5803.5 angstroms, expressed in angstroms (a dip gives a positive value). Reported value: 1.70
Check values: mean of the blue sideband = 57.3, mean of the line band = 55.5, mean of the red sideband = 57.5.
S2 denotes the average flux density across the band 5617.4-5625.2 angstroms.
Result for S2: 52.4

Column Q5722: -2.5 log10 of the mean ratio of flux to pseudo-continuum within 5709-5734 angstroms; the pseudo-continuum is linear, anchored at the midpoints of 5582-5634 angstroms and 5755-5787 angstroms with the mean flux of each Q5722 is -0.03 mag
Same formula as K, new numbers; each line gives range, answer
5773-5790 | 52.7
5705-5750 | 56.1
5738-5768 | 57.5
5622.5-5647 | 53.8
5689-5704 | 54.3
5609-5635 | 53.5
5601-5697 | 54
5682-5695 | 54.1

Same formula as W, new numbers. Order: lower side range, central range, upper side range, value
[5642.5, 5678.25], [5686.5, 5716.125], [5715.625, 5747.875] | 0.91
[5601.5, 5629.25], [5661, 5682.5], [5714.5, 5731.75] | 0.21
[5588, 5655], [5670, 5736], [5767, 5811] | -0.91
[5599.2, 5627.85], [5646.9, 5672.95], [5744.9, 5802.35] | -0.18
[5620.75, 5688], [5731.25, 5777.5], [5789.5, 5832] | -0.95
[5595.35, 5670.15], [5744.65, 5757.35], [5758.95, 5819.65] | -0.55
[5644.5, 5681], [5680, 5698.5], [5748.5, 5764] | 0.42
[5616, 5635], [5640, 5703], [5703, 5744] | -0.08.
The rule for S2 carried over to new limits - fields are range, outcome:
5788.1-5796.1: 55.1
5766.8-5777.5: 55.4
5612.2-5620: 54.4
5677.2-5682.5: 53.8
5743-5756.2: 57.6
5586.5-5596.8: 49.8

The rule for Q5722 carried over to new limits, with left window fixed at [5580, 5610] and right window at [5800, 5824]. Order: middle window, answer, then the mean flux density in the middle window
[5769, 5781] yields 0.042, 54.2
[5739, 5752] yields -0.034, 57.3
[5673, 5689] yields -0.002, 53.9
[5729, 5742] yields -0.042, 57.4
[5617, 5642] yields -0.018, 53.3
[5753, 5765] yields -0.037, 57.8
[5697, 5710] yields 0.020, 53.4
